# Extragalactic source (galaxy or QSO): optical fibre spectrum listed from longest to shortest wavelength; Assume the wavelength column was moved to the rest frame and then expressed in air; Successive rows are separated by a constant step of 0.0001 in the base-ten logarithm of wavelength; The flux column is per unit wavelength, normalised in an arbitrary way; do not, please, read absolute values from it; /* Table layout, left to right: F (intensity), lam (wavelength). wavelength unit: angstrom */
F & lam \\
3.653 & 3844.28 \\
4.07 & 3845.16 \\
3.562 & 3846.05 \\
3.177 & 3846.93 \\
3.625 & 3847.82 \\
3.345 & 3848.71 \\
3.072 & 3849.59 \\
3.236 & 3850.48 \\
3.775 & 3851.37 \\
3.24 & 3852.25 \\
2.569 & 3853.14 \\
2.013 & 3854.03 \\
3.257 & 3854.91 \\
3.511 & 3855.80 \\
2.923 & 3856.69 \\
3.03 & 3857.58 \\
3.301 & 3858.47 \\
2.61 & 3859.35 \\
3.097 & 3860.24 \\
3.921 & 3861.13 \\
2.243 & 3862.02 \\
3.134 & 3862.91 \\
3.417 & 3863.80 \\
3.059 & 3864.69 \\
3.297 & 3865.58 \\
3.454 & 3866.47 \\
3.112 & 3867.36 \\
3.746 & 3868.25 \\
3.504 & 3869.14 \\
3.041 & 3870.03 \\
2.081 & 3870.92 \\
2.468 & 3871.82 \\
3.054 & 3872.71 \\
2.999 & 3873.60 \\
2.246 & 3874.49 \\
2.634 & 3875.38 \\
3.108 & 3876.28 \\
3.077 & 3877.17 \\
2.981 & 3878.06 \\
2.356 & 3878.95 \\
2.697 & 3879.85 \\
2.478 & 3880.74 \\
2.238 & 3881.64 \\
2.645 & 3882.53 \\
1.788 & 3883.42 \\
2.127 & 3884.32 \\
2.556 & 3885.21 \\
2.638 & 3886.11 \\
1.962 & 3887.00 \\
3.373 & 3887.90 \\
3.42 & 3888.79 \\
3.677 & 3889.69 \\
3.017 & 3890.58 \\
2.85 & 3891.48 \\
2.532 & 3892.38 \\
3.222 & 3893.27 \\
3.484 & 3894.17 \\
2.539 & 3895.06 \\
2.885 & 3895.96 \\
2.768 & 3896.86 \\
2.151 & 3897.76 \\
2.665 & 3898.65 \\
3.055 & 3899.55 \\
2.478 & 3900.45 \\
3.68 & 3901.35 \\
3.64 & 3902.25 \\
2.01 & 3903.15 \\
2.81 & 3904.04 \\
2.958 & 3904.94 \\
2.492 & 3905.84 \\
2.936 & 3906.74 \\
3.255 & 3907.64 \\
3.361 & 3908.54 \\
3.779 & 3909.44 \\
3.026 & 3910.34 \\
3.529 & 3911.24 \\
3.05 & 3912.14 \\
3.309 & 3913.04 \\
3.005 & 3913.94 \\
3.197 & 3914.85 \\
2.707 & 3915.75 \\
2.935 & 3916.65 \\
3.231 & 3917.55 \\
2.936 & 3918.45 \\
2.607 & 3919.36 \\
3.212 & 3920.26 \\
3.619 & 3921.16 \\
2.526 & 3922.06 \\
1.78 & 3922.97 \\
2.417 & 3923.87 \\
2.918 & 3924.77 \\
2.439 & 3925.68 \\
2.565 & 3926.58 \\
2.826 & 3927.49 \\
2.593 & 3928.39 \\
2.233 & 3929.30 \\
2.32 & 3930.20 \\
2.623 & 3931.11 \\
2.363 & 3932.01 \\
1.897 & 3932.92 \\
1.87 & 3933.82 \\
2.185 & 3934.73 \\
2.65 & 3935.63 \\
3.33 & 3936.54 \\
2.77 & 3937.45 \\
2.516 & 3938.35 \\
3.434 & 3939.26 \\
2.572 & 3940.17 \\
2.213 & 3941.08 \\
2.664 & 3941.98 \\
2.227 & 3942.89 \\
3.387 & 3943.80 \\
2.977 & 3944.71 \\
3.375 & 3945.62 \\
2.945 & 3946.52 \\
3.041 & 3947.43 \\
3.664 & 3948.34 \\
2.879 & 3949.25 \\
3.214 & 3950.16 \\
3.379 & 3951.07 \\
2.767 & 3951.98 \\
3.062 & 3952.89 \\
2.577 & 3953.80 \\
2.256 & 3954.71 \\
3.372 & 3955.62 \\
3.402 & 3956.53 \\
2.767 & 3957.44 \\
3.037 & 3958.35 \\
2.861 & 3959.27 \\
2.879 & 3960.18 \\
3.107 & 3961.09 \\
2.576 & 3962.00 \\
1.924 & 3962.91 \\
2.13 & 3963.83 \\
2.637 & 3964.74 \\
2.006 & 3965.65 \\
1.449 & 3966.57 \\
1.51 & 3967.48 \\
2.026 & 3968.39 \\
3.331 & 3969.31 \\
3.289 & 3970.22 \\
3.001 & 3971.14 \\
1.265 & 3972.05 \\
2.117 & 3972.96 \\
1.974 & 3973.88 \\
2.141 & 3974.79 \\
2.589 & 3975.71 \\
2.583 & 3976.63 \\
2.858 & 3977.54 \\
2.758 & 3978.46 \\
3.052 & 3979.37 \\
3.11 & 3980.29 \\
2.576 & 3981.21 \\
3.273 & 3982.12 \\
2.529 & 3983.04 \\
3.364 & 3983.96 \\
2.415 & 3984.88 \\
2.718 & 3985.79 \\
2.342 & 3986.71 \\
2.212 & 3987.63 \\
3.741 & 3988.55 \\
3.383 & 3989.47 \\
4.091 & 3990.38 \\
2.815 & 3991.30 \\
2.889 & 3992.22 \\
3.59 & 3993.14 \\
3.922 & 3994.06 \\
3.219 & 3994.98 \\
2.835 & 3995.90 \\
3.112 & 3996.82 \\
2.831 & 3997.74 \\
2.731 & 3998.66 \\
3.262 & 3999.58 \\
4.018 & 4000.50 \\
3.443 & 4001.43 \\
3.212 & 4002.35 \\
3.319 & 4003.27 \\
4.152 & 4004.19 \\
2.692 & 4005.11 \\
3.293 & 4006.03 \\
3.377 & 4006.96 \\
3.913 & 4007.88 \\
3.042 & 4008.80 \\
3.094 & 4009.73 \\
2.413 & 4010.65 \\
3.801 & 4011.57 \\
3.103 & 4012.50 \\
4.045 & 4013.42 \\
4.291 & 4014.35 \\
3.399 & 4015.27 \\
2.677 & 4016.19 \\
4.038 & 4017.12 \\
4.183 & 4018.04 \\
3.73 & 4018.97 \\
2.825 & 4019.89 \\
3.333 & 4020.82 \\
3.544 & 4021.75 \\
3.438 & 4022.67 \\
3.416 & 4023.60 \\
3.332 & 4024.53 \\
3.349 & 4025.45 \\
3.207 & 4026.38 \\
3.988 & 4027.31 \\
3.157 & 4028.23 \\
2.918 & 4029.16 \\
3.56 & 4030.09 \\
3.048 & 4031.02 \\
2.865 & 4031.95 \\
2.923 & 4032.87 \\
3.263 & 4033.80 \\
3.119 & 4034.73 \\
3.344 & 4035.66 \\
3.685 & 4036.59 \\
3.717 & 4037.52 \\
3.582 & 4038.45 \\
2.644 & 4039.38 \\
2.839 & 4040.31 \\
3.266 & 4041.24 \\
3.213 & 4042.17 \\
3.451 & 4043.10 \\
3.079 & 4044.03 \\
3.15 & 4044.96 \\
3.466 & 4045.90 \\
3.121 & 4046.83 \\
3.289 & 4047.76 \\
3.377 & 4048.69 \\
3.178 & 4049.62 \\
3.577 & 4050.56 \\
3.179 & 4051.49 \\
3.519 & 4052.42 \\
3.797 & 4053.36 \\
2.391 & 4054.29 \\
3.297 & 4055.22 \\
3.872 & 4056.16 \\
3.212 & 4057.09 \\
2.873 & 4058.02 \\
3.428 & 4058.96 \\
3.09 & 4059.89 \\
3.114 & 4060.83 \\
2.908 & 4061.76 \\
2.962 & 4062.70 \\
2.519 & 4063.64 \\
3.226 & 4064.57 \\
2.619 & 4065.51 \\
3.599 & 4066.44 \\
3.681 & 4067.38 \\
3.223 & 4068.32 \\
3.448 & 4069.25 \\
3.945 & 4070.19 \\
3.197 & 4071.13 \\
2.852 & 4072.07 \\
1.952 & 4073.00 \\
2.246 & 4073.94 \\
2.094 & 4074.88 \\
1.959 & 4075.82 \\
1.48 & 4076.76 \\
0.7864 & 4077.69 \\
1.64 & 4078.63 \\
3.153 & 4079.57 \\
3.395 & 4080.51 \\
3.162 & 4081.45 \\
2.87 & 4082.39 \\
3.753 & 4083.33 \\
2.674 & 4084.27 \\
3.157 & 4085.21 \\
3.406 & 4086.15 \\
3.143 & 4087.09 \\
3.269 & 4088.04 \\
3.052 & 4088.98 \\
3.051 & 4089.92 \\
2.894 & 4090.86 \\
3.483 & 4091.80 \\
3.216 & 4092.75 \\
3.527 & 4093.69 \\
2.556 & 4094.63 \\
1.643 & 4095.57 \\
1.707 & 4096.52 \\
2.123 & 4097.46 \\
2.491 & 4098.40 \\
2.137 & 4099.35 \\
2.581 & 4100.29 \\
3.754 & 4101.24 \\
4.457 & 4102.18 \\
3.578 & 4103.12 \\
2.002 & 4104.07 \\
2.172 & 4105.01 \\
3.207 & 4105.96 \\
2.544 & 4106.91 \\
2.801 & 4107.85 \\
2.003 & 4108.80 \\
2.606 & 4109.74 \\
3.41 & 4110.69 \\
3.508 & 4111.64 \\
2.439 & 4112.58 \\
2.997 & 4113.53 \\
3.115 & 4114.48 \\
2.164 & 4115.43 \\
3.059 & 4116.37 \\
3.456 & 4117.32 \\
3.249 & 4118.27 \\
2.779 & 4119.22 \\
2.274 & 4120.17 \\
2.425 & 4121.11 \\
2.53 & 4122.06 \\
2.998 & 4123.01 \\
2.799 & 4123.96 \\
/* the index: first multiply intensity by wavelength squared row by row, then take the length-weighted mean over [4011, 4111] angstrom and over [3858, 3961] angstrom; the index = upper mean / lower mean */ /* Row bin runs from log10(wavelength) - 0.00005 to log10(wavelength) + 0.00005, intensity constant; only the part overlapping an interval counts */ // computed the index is 1.16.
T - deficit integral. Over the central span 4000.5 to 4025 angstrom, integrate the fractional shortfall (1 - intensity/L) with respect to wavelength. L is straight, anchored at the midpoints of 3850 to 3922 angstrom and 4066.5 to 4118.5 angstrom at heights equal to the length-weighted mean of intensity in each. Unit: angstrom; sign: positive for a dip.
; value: -4.8 angstrom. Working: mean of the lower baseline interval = 2.95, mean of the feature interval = 3.44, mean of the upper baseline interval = 2.83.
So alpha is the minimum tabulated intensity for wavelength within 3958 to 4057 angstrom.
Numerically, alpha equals 1.265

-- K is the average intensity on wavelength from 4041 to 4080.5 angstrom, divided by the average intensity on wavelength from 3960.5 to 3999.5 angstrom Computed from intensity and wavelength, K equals 1.1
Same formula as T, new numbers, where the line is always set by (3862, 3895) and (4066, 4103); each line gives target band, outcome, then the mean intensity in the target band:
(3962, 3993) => 2.5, 2.62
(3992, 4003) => -1.6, 3.26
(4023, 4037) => -2.1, 3.28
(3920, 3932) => 1.1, 2.6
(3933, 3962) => -0.1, 2.87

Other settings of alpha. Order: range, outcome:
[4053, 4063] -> 2.391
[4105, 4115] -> 2.003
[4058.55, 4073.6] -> 1.952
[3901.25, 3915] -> 2.01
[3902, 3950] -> 1.78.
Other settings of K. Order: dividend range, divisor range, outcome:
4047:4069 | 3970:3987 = 1.23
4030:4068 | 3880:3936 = 1.16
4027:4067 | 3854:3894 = 1.11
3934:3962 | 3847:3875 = 0.94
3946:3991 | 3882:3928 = 0.95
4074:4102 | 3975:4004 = 0.88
